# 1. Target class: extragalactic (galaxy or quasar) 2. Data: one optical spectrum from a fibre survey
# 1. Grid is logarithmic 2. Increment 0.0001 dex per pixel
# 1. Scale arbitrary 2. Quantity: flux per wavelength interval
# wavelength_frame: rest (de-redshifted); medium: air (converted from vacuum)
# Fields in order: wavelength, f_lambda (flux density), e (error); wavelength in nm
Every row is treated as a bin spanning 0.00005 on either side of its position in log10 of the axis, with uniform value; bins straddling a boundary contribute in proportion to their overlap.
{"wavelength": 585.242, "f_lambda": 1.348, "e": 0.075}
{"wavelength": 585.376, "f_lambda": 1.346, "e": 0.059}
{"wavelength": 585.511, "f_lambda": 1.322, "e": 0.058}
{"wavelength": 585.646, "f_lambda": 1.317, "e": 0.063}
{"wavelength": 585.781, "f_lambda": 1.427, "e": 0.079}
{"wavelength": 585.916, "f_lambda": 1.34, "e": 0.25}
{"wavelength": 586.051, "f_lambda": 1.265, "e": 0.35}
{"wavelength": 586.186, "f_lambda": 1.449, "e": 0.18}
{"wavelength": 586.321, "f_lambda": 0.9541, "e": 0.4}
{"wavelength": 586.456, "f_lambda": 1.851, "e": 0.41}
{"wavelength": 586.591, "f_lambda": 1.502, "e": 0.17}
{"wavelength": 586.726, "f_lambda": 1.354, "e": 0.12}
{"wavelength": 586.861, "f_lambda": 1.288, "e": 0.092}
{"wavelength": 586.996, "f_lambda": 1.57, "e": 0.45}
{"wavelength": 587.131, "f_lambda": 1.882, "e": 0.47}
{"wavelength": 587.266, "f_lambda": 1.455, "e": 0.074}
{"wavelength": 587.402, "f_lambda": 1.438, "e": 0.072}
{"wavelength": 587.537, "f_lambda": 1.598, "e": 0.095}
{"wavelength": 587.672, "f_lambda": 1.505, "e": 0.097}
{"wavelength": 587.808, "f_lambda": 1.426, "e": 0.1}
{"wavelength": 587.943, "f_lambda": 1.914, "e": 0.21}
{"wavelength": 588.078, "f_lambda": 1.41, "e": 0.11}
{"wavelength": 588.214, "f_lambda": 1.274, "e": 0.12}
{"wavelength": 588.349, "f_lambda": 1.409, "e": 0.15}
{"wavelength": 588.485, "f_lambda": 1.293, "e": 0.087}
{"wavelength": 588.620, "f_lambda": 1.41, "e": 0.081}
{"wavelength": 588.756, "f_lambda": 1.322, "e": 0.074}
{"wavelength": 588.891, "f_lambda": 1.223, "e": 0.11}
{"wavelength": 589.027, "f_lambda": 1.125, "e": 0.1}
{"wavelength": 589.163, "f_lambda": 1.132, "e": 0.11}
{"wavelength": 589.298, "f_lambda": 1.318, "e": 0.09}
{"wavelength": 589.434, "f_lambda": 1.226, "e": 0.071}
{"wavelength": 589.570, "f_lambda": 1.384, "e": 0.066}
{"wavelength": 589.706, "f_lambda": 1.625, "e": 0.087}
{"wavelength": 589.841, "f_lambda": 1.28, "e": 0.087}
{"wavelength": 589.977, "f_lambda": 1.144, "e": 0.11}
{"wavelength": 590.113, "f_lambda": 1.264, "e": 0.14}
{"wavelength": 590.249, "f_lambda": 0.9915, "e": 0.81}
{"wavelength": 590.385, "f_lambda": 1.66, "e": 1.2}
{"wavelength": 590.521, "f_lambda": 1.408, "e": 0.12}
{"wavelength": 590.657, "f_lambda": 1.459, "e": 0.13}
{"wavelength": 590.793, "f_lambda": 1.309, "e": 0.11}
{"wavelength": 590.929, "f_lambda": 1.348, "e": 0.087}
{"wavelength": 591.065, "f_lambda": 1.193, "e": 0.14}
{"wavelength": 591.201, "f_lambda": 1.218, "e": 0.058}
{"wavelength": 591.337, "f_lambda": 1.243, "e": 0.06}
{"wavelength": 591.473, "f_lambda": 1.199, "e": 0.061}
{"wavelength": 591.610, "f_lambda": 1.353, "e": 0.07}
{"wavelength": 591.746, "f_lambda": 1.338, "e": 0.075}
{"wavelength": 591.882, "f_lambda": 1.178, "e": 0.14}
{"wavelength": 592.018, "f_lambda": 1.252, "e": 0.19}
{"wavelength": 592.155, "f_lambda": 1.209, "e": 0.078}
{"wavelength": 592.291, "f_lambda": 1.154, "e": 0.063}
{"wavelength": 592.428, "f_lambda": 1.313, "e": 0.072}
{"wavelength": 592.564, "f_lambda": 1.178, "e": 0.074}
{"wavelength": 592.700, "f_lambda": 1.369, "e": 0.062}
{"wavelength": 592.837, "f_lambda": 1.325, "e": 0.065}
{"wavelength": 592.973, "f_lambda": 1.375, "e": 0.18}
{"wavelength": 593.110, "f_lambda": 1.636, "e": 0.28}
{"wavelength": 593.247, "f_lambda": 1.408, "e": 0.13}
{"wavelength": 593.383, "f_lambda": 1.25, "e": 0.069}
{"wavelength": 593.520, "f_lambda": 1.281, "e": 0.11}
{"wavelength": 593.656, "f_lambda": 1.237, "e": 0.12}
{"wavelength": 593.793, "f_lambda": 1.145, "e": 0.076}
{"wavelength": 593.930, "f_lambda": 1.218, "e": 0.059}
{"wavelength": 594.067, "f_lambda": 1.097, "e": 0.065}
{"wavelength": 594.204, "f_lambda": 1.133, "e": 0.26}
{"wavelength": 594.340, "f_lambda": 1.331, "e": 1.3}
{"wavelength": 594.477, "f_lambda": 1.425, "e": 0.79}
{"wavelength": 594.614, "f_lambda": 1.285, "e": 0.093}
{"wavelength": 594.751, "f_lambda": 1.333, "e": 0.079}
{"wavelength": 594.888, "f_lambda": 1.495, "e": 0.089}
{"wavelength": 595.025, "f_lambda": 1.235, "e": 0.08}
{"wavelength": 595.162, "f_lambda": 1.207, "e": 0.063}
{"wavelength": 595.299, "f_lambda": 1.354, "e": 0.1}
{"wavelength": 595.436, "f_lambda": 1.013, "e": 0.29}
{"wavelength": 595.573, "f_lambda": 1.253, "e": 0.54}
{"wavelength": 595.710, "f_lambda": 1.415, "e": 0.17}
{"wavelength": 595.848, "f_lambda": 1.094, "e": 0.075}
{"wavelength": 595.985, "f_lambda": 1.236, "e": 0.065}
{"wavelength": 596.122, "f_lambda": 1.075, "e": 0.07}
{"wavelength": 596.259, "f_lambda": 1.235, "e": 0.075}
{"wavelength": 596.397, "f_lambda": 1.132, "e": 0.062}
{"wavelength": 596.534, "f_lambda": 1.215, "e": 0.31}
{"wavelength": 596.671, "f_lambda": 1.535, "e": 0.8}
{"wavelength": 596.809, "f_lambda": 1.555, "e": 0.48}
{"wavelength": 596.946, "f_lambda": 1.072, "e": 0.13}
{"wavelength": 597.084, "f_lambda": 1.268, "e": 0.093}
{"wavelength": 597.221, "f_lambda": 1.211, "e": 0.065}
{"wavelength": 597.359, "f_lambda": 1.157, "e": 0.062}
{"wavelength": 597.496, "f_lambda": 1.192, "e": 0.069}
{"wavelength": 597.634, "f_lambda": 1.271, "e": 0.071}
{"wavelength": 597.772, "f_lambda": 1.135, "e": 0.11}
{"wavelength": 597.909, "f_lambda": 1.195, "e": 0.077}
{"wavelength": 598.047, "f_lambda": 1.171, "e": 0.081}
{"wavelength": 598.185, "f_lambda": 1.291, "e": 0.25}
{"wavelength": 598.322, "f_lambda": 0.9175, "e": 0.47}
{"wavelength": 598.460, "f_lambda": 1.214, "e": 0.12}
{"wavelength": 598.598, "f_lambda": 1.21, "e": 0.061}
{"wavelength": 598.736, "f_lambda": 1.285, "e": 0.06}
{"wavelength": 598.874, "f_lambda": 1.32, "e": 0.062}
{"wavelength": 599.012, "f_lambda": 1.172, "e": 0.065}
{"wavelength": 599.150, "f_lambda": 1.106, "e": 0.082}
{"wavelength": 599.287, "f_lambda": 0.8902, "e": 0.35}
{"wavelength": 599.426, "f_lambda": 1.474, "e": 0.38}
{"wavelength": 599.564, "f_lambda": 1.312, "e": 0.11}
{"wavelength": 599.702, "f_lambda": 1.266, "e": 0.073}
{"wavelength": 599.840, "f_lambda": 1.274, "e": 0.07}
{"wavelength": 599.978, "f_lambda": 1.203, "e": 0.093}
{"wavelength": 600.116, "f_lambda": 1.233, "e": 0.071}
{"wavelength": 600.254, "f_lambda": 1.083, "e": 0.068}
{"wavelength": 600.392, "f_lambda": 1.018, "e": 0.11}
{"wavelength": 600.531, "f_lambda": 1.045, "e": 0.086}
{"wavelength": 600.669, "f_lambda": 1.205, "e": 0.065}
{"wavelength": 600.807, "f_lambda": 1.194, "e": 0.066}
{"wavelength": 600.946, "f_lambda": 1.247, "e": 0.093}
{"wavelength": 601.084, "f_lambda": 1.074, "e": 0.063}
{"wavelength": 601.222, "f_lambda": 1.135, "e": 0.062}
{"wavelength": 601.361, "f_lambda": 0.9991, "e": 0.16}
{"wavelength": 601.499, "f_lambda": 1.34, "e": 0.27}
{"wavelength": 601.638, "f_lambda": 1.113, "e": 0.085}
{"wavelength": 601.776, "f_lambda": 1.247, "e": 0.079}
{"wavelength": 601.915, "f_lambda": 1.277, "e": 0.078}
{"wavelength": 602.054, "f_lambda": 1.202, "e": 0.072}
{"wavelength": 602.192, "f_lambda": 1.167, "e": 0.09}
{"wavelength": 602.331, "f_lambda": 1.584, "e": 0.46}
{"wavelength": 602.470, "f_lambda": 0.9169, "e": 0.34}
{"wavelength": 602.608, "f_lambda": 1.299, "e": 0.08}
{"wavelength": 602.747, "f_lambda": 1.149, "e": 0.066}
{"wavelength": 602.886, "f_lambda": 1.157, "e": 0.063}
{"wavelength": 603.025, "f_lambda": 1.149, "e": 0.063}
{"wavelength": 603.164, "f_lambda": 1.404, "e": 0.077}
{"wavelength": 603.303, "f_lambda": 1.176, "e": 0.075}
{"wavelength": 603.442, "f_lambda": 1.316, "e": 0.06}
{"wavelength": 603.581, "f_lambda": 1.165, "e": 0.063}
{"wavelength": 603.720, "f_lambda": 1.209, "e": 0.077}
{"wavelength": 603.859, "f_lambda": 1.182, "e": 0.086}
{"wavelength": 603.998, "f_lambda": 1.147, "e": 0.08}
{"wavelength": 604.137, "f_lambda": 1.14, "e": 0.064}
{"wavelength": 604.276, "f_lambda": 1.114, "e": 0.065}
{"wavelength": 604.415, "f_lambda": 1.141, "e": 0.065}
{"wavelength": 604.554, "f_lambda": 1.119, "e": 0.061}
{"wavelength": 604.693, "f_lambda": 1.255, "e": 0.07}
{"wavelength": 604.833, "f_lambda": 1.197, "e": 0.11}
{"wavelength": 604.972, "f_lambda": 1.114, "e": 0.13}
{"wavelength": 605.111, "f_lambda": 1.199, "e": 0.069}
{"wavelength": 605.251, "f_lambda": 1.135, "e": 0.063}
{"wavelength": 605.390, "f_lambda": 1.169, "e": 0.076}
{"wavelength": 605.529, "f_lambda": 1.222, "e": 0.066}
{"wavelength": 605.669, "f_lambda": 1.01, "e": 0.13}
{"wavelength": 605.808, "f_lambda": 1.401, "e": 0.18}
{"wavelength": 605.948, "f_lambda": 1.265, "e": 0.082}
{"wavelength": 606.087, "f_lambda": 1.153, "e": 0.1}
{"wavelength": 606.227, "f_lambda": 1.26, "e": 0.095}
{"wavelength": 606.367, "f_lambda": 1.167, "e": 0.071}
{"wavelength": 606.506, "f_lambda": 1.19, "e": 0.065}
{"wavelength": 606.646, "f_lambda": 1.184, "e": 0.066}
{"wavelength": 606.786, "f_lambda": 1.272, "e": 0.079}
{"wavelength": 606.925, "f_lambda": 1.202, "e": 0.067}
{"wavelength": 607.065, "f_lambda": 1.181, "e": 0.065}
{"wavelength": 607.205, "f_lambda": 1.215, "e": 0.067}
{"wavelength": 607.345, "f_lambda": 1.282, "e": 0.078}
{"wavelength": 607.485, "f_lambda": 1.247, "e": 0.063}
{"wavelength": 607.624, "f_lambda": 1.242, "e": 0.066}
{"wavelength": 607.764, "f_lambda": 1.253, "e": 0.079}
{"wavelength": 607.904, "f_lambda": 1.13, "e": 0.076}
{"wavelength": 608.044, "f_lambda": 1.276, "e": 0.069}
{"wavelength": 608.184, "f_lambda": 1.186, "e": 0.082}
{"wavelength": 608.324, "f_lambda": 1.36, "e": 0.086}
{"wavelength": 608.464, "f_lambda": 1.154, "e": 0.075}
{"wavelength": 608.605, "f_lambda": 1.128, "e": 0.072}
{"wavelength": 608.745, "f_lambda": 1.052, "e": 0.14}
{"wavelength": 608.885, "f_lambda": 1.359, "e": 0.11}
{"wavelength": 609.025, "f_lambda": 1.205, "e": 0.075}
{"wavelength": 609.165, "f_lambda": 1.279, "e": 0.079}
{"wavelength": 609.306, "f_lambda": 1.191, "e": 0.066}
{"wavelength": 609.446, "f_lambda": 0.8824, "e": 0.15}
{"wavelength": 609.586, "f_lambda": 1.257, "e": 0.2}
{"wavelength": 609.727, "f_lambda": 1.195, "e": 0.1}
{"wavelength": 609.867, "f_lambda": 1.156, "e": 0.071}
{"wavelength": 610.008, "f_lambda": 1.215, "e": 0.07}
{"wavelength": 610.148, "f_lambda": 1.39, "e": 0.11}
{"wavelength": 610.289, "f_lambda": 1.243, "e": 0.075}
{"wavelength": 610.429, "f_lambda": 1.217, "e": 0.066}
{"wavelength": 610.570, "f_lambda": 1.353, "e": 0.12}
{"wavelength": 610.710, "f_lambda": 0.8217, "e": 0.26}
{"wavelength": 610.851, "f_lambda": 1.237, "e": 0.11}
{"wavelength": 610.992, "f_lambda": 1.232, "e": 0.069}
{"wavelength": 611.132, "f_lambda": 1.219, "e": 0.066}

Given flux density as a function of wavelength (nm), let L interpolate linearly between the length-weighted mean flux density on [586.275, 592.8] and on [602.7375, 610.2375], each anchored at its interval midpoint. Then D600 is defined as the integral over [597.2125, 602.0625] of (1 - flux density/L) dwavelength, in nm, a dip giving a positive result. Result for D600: 0.30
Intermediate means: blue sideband 1.35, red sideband 1.2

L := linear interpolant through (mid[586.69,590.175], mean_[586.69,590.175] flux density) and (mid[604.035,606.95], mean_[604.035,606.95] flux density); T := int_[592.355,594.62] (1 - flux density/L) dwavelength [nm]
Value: 0.07 nm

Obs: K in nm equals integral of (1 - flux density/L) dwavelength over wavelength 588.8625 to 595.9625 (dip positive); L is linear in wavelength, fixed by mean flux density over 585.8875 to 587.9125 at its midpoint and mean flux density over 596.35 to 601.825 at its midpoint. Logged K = 0.341 nm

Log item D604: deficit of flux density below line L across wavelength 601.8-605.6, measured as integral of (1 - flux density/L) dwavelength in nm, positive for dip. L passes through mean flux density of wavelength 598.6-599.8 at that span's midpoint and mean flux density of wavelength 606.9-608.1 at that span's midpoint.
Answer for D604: 0.09 nm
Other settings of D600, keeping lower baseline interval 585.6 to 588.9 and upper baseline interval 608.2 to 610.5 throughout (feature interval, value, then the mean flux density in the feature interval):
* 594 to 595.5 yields 0.10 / 1.27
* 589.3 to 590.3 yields 0.09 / 1.28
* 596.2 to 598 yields 0.12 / 1.24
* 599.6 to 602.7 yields 0.25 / 1.19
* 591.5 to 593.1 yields 0.11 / 1.29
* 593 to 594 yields 0.04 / 1.31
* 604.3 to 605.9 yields 0.09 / 1.18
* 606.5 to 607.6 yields 0.00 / 1.22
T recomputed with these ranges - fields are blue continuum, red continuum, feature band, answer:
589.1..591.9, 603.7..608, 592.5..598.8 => 0.060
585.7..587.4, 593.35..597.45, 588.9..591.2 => 0.112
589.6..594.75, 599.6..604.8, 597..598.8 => 0.060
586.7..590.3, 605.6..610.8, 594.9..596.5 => 0.124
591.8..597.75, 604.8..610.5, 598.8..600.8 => 0.088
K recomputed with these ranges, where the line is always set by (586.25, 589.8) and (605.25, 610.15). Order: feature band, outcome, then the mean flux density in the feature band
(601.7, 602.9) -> 0.04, 1.22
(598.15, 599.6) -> 0.12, 1.19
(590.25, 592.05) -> 0.10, 1.31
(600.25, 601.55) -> 0.15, 1.13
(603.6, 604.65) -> 0.08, 1.15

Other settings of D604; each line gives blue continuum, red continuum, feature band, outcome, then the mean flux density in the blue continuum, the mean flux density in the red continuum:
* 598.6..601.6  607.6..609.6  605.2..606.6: -0.01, 1.18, 1.19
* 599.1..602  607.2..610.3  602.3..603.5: -0.04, 1.18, 1.21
